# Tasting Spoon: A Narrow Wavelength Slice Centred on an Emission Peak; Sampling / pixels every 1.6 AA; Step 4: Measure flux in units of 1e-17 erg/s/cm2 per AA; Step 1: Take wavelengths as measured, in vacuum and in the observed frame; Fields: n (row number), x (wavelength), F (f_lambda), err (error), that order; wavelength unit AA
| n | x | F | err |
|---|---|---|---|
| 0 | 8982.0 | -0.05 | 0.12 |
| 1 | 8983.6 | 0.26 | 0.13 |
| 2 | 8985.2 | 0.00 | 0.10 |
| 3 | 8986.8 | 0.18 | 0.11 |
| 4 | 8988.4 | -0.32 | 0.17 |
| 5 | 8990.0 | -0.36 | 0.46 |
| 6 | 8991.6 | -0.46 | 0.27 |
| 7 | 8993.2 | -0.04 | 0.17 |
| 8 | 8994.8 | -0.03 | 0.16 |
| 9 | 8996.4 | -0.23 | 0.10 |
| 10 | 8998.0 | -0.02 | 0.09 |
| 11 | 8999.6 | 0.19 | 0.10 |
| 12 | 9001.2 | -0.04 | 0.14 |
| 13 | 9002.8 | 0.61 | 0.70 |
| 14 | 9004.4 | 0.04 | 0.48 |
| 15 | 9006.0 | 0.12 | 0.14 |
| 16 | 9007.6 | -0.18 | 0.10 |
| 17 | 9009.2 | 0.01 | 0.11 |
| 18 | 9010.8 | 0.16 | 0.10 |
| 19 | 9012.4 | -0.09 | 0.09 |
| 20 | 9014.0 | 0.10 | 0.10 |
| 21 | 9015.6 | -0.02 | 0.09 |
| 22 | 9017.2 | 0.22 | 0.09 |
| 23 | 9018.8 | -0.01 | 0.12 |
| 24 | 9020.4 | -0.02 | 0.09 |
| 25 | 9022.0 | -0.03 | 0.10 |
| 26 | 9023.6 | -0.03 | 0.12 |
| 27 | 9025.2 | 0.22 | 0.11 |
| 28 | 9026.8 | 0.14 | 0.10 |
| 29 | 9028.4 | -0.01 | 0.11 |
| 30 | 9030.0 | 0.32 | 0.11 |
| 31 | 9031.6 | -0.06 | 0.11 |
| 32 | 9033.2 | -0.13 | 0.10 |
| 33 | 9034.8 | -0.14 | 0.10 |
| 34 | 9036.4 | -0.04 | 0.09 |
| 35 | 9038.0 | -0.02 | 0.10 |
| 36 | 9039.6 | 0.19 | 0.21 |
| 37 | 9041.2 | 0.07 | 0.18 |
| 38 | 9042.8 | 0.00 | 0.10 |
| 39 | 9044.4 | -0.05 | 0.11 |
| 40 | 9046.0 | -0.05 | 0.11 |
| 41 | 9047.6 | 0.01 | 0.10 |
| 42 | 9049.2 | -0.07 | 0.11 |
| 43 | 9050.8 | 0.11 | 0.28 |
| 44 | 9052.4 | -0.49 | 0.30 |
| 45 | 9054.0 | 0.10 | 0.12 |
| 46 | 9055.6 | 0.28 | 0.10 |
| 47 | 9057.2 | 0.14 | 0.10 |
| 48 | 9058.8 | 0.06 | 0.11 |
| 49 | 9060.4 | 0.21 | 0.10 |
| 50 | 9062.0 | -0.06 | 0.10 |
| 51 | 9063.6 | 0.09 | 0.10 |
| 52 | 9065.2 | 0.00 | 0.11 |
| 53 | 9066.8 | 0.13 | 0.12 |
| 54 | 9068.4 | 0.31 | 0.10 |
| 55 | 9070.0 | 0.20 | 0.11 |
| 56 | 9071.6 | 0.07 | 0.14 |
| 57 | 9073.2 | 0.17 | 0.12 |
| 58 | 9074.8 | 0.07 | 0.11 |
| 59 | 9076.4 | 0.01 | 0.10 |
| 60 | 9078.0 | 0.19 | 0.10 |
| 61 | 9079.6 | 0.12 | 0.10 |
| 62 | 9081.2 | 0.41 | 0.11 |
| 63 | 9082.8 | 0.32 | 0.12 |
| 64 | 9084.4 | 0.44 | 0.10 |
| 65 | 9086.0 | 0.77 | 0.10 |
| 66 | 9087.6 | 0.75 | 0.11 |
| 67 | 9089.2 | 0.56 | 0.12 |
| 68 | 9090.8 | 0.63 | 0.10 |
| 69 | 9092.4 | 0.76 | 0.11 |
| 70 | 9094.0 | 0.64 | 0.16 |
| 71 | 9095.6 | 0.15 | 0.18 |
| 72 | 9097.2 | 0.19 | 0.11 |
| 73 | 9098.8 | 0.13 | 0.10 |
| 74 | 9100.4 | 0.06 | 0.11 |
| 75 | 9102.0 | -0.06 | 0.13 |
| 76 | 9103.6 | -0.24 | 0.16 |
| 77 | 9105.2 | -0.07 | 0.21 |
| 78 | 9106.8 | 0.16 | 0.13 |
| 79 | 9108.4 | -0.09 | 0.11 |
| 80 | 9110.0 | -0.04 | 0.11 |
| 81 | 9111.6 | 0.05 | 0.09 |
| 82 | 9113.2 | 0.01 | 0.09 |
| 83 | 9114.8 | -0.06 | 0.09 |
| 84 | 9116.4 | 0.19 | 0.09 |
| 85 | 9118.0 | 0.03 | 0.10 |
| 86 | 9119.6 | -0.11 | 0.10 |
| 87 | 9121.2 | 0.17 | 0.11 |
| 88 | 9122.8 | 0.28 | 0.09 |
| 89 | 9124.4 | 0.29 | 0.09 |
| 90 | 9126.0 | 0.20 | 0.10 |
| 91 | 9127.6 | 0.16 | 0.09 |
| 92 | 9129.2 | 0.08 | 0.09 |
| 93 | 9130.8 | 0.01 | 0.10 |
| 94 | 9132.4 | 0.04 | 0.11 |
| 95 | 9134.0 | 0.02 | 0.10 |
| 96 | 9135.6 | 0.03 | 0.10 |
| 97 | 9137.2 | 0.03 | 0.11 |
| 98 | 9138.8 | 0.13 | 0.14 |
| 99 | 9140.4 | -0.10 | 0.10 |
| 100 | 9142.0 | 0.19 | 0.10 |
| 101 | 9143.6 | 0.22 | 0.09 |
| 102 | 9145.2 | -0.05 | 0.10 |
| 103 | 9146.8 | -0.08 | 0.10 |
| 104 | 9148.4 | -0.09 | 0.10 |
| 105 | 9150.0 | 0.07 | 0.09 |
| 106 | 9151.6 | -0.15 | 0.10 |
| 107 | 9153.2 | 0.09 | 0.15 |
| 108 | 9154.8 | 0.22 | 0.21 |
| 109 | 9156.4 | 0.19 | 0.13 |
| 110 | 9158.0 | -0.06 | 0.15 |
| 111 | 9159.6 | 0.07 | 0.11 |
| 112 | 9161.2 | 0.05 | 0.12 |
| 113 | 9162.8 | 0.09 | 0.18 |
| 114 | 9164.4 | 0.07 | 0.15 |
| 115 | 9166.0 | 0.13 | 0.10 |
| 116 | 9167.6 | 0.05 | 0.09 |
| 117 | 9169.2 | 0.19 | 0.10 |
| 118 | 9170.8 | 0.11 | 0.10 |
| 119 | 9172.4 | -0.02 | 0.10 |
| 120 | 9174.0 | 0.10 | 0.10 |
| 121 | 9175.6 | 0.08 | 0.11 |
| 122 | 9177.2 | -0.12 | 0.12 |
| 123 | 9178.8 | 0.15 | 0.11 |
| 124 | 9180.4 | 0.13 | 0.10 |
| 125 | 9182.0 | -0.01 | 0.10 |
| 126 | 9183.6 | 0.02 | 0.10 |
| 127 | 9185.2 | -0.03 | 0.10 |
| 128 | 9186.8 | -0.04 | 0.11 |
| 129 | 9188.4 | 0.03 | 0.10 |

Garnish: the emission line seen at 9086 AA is [O II] 3727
